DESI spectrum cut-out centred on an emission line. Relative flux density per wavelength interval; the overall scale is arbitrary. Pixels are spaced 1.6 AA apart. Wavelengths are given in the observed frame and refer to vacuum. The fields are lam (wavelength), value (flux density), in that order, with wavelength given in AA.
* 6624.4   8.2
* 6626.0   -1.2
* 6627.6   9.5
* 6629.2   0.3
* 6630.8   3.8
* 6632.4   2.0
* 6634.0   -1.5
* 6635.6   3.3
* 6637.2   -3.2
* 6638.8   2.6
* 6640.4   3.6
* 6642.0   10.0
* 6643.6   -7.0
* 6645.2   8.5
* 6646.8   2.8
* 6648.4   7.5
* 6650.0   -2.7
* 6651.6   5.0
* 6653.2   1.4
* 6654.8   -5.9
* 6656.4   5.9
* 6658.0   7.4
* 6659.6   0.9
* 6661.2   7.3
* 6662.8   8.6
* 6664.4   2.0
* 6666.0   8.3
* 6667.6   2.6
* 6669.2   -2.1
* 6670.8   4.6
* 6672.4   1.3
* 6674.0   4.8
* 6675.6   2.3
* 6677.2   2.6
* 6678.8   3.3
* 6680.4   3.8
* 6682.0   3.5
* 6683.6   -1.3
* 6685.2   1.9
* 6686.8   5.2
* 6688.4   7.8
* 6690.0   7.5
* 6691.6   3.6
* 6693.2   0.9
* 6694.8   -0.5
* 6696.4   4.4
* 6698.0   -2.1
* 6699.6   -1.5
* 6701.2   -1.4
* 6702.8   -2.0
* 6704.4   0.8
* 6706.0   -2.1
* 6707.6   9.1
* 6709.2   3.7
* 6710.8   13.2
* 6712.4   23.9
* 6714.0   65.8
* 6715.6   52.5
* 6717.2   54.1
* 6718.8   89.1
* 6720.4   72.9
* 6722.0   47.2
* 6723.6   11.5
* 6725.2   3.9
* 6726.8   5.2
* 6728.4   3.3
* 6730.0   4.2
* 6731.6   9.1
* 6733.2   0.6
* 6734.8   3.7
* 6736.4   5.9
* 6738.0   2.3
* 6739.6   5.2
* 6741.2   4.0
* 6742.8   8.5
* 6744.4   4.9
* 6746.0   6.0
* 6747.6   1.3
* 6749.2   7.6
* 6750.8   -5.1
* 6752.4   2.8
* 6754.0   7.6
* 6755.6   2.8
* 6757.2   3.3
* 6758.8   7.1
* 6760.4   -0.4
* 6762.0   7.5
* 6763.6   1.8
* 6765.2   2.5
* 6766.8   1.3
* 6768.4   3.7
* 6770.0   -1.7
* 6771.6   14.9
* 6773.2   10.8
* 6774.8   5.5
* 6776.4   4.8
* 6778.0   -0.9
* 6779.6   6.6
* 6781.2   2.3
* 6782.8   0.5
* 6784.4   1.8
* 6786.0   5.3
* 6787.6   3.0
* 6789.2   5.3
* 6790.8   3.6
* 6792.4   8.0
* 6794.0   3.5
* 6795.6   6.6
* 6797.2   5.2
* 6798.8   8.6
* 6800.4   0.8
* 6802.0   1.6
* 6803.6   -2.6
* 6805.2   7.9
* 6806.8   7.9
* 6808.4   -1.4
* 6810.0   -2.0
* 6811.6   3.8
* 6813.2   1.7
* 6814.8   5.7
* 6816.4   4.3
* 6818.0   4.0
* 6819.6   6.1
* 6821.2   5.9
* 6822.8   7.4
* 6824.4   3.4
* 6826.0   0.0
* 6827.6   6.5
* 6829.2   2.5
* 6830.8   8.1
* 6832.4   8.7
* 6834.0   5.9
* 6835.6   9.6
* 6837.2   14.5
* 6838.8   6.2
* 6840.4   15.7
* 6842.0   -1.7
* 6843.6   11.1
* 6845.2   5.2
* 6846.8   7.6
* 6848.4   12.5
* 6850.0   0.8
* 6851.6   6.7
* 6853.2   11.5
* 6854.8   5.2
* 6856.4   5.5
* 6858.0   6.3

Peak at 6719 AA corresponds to [O II] 3727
